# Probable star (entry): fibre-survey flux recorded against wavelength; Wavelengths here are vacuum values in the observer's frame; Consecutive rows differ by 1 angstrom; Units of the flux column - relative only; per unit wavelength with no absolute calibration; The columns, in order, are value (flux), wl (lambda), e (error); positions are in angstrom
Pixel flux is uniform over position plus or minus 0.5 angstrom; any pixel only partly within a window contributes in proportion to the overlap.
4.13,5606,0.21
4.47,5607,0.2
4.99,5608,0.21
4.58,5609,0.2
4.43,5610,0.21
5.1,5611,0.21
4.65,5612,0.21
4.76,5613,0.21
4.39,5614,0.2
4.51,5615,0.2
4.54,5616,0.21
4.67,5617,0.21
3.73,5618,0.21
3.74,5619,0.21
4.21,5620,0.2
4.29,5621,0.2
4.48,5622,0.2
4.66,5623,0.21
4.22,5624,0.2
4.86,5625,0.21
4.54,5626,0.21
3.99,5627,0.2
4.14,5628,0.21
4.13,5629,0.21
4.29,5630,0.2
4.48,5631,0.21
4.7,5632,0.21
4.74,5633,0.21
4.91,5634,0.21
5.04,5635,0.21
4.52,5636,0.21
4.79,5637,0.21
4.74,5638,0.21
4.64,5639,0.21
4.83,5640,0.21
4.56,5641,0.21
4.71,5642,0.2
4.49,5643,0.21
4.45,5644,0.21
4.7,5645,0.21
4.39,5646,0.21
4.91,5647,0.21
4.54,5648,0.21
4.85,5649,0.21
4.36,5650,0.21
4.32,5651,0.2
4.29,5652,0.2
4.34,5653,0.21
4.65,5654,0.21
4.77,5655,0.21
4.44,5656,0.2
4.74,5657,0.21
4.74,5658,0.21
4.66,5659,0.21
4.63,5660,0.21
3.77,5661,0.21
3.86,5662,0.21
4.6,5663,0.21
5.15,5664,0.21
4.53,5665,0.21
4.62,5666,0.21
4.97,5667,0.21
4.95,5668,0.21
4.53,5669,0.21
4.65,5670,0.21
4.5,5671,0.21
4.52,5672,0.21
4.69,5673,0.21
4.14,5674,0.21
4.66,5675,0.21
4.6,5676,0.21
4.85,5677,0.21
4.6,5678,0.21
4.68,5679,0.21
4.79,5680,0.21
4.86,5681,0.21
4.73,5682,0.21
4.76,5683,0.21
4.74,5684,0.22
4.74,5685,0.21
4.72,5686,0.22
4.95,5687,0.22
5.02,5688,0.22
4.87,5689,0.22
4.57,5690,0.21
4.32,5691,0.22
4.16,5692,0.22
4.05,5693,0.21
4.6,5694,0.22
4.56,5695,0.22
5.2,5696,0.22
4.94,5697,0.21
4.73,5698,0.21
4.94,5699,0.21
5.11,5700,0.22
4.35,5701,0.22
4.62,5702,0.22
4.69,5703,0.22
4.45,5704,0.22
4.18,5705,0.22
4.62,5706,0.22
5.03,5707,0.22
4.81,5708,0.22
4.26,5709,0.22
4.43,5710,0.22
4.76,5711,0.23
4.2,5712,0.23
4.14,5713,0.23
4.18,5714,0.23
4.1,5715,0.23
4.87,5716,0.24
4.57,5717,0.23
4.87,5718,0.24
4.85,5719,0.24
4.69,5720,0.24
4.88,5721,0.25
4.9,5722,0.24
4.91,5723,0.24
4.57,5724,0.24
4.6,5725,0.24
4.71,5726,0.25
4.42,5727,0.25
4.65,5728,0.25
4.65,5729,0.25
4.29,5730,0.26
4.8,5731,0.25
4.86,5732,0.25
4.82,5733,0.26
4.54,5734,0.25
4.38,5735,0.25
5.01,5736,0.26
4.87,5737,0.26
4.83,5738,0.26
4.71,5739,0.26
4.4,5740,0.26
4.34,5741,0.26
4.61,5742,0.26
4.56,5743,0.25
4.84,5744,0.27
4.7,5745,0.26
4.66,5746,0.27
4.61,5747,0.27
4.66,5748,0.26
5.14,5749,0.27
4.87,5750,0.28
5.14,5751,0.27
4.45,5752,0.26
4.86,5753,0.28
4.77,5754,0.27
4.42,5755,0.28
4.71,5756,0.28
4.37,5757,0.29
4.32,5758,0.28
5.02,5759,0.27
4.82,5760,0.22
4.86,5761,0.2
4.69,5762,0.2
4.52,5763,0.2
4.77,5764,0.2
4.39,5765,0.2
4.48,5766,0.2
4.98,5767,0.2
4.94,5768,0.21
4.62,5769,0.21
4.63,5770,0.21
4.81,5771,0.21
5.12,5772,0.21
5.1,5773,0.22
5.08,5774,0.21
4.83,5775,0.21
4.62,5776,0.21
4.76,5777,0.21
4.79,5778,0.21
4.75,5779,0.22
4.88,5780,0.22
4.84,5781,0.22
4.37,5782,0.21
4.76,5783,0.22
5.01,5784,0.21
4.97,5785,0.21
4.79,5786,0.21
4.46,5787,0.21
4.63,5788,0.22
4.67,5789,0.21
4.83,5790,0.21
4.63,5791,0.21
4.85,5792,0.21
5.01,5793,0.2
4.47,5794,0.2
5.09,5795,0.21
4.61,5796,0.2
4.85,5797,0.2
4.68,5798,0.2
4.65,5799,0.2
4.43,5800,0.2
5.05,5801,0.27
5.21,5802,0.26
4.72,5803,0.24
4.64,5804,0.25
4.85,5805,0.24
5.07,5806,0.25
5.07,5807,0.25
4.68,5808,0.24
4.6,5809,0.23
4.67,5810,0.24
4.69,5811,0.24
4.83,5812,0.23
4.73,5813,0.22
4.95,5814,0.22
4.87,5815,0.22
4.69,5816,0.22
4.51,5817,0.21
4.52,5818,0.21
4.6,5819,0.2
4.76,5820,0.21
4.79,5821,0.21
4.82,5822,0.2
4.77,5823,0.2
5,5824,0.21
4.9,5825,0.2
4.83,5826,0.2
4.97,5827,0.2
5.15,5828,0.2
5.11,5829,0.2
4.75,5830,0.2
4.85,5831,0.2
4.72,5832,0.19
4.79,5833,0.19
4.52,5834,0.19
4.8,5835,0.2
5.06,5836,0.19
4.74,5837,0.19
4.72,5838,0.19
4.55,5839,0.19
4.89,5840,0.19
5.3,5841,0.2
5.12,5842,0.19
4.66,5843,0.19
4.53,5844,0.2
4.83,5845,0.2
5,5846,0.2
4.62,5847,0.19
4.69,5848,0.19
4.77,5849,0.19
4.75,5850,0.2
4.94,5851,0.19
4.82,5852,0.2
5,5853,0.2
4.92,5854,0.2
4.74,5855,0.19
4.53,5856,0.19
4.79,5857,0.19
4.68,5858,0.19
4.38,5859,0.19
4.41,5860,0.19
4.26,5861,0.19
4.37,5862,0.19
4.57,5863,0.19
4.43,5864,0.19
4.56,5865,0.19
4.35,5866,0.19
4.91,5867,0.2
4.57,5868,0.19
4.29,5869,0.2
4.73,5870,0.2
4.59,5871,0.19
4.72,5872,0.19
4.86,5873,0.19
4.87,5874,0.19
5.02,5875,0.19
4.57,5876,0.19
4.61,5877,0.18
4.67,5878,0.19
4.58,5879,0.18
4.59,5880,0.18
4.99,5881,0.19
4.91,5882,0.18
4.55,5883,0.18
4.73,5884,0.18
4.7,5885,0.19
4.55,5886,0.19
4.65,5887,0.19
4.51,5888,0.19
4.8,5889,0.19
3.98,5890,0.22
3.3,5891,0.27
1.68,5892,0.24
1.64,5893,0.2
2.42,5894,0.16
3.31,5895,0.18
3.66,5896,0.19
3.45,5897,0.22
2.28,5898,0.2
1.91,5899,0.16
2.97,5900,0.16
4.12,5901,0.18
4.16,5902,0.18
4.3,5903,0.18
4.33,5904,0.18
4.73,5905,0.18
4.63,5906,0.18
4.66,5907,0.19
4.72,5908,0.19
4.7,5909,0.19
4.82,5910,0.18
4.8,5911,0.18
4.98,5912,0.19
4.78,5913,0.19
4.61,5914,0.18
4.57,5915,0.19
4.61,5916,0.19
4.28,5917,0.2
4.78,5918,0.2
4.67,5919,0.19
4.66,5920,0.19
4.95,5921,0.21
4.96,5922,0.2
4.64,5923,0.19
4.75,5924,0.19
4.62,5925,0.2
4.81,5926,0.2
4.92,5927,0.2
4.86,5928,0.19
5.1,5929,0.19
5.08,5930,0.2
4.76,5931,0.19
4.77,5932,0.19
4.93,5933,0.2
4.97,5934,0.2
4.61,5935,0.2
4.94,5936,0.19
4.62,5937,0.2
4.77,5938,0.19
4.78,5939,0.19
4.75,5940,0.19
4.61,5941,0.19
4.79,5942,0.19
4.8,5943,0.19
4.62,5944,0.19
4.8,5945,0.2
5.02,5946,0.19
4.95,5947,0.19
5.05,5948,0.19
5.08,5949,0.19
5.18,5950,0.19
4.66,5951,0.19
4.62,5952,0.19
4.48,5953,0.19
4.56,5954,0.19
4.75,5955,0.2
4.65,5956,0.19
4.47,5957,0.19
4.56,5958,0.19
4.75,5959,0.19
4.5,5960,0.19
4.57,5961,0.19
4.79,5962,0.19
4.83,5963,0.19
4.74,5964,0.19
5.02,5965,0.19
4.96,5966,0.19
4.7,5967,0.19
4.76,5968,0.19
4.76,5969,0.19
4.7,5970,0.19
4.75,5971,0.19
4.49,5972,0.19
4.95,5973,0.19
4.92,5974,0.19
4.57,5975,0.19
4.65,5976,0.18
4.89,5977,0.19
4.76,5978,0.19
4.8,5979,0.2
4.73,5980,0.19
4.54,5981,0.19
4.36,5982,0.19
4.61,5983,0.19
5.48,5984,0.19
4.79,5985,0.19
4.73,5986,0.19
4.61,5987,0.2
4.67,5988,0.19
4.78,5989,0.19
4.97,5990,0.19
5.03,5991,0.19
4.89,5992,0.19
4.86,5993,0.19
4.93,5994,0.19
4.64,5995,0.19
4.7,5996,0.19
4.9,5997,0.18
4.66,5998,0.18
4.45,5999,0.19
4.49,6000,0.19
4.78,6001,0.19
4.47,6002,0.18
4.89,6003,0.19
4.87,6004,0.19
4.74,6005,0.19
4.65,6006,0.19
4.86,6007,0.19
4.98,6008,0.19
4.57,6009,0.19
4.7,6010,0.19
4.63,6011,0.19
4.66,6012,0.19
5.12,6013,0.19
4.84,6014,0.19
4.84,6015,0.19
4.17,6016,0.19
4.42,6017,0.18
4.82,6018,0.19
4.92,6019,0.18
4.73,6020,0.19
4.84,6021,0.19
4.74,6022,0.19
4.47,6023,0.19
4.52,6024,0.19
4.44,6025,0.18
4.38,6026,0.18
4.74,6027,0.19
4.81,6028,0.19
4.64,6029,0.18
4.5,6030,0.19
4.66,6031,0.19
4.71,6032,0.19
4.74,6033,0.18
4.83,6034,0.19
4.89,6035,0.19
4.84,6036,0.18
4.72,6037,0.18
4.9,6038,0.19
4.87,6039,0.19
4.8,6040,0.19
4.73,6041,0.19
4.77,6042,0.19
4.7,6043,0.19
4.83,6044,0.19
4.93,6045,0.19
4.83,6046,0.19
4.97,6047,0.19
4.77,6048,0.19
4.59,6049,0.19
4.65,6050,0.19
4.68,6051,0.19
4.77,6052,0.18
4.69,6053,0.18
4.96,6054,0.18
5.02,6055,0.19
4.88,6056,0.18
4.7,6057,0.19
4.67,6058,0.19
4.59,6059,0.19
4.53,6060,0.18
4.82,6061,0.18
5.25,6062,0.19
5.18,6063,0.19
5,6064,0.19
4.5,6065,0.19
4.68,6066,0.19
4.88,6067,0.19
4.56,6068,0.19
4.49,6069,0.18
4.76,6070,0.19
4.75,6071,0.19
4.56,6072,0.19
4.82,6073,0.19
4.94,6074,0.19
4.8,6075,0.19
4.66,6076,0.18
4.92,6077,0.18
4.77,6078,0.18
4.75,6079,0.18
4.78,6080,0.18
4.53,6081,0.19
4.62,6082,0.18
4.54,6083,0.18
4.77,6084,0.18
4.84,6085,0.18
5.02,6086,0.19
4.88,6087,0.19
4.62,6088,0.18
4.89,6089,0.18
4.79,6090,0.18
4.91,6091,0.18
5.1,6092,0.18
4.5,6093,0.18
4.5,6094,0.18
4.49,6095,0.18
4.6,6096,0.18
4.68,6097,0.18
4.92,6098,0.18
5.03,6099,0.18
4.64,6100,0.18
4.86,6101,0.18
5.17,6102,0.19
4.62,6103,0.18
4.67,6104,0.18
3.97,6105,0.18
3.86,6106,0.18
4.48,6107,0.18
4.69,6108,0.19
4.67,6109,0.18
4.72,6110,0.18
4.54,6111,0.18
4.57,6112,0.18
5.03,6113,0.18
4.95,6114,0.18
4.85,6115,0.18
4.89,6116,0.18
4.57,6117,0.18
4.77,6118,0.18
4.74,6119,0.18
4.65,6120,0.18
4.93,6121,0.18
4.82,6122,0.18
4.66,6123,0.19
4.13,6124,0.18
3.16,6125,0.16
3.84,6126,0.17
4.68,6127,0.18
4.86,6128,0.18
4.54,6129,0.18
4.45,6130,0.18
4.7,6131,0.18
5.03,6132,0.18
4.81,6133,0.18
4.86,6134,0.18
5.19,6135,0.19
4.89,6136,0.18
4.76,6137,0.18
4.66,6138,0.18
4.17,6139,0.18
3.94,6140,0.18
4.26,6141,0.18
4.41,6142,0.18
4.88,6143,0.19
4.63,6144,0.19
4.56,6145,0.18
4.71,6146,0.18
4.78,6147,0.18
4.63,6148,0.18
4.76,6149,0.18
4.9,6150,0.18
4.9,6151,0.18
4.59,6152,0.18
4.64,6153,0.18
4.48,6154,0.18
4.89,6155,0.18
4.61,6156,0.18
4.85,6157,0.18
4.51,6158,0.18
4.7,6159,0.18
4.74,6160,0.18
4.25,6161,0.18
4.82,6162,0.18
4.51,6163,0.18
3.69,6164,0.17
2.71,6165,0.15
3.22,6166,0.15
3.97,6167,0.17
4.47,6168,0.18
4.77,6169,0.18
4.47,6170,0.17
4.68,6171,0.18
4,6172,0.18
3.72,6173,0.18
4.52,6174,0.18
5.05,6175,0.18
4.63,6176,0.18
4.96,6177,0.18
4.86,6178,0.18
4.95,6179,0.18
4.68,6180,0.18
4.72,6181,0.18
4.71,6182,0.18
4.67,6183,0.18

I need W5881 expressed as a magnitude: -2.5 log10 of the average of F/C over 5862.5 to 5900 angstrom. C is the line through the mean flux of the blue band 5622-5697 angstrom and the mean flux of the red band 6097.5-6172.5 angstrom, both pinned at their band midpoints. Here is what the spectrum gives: 0.11 mag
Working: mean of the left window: 4.6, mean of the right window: 4.56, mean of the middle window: 4.13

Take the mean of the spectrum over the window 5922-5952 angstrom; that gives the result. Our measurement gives 4.83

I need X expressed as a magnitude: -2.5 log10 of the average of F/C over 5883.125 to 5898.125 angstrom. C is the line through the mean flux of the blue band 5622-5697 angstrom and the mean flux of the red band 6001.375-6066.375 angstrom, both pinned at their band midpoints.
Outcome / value 0.277 mag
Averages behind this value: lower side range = 4.6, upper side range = 4.75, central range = 3.63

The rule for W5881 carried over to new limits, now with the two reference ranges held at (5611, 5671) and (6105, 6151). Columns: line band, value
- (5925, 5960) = -0.05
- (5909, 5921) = -0.03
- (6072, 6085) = -0.03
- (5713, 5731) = -0.02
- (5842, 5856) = -0.05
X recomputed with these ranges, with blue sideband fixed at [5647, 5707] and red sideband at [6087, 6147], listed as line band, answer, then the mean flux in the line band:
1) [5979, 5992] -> -0.034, 4.78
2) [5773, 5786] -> -0.043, 4.82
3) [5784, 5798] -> -0.032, 4.76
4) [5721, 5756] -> -0.016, 4.7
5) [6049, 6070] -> -0.031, 4.77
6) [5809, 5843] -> -0.042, 4.81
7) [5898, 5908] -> 0.178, 3.93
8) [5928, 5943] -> -0.043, 4.82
